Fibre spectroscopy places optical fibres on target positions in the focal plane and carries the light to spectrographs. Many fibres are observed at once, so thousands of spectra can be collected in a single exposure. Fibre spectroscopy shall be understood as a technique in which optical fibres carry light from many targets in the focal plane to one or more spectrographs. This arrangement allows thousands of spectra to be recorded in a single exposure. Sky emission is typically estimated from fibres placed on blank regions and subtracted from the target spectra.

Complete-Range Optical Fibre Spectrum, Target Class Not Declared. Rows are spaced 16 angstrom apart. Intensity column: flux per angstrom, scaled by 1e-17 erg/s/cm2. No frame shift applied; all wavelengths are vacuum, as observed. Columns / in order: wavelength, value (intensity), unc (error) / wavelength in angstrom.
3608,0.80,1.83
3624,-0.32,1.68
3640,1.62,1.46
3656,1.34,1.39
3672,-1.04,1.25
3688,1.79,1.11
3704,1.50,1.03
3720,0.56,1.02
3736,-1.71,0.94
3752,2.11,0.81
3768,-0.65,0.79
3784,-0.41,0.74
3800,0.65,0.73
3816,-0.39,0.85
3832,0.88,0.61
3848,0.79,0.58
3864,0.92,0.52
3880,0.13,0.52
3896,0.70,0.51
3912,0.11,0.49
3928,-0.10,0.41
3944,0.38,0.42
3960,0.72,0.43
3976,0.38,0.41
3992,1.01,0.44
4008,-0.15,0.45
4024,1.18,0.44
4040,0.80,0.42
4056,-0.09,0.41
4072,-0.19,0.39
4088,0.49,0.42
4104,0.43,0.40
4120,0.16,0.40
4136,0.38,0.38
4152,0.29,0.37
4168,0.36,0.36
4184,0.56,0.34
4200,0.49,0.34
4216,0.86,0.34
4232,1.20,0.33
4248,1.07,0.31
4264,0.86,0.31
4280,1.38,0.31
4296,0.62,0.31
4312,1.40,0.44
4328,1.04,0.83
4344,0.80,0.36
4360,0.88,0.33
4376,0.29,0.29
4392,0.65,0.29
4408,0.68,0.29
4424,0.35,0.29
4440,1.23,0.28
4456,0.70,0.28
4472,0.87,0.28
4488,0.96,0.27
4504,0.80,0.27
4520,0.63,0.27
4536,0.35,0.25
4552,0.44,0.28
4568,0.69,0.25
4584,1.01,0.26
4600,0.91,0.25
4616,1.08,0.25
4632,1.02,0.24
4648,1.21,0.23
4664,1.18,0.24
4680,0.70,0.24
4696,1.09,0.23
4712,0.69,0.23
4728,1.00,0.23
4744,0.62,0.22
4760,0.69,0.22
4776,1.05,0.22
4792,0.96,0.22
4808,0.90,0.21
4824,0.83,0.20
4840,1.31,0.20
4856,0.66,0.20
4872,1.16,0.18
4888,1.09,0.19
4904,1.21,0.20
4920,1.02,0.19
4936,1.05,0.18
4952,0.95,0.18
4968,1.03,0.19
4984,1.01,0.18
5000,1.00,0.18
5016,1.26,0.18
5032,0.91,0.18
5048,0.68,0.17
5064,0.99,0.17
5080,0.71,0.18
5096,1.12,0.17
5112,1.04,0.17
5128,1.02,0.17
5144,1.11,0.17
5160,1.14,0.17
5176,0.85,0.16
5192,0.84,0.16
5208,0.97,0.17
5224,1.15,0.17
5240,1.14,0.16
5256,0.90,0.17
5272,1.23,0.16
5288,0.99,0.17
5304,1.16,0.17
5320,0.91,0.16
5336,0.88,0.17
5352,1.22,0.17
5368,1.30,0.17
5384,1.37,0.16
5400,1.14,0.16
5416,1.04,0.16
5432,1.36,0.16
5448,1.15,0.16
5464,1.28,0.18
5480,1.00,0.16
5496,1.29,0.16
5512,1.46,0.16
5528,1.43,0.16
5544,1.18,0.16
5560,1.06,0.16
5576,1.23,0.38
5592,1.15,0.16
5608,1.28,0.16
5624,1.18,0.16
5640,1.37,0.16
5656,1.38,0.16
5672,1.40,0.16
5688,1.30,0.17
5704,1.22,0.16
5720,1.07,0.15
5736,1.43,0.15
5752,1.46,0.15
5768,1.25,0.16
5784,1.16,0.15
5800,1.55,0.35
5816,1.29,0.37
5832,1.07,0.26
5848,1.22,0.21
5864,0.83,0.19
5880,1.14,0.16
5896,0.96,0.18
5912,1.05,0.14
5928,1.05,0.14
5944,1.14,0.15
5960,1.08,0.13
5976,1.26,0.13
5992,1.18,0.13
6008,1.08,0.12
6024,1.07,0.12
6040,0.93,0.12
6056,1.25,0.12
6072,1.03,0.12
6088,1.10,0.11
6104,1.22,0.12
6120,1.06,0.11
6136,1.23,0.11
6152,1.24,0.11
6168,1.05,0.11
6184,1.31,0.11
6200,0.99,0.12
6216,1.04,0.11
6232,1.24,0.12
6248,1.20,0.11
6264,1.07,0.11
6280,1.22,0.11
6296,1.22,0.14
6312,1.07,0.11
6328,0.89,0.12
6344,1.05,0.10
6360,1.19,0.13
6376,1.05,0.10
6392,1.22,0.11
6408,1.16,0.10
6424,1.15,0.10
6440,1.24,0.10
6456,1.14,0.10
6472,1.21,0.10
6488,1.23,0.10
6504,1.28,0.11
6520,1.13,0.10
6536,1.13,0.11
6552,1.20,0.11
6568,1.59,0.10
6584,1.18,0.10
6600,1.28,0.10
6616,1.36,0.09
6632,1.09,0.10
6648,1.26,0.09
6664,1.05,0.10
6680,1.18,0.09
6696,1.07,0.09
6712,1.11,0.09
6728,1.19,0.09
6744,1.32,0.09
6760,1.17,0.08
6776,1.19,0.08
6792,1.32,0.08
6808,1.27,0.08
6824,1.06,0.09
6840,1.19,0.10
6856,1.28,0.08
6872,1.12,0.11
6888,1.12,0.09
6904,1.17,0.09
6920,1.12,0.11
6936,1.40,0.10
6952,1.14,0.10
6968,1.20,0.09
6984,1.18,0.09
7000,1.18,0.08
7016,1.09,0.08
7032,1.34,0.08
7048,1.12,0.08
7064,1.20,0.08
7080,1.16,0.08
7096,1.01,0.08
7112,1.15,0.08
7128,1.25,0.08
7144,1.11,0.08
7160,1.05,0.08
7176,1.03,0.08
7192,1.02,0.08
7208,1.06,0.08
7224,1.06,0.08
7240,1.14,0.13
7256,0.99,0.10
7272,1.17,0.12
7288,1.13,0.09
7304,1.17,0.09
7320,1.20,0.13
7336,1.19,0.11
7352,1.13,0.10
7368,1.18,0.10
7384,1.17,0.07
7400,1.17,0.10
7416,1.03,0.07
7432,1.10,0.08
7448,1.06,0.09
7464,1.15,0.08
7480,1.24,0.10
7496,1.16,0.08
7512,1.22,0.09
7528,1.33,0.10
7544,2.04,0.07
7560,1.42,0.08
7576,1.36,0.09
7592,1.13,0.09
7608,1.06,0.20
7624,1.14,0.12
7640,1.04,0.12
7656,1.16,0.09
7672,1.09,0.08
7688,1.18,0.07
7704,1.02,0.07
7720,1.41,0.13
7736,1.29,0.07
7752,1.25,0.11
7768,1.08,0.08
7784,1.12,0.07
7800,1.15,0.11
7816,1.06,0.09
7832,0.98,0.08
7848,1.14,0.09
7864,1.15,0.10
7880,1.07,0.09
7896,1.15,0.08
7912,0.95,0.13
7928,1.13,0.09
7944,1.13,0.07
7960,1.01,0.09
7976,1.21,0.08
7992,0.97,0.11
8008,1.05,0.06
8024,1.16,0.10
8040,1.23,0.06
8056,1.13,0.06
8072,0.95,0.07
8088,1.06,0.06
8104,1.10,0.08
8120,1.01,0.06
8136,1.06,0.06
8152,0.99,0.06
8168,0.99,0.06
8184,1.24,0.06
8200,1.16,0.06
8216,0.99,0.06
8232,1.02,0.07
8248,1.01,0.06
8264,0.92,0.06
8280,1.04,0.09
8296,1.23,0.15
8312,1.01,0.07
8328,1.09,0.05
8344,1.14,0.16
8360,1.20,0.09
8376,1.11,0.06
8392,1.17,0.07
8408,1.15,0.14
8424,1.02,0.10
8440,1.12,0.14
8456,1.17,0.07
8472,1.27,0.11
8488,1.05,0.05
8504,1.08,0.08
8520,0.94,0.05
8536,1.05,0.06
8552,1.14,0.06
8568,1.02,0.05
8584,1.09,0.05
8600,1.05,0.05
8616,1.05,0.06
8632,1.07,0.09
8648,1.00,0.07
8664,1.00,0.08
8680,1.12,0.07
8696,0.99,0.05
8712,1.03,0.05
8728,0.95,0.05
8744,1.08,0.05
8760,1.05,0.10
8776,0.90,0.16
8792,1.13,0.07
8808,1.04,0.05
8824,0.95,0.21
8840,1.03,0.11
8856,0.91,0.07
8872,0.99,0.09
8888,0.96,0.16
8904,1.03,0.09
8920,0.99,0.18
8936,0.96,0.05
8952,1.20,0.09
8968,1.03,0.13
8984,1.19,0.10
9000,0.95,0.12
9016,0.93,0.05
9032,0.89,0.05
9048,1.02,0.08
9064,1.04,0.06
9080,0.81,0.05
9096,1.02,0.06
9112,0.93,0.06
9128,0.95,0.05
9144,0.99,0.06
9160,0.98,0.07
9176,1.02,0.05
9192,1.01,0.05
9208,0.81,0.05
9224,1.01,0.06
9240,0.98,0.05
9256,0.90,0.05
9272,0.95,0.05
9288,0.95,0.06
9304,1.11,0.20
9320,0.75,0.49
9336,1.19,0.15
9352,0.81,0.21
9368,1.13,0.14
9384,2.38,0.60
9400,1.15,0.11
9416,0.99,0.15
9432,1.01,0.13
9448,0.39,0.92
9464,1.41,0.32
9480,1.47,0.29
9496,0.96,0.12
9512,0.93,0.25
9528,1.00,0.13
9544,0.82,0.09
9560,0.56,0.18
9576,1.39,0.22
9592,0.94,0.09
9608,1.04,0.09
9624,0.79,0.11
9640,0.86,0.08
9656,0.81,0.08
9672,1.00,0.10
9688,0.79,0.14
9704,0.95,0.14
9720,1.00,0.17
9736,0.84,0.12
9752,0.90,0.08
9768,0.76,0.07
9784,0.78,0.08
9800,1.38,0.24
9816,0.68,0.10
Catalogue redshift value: 0.148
